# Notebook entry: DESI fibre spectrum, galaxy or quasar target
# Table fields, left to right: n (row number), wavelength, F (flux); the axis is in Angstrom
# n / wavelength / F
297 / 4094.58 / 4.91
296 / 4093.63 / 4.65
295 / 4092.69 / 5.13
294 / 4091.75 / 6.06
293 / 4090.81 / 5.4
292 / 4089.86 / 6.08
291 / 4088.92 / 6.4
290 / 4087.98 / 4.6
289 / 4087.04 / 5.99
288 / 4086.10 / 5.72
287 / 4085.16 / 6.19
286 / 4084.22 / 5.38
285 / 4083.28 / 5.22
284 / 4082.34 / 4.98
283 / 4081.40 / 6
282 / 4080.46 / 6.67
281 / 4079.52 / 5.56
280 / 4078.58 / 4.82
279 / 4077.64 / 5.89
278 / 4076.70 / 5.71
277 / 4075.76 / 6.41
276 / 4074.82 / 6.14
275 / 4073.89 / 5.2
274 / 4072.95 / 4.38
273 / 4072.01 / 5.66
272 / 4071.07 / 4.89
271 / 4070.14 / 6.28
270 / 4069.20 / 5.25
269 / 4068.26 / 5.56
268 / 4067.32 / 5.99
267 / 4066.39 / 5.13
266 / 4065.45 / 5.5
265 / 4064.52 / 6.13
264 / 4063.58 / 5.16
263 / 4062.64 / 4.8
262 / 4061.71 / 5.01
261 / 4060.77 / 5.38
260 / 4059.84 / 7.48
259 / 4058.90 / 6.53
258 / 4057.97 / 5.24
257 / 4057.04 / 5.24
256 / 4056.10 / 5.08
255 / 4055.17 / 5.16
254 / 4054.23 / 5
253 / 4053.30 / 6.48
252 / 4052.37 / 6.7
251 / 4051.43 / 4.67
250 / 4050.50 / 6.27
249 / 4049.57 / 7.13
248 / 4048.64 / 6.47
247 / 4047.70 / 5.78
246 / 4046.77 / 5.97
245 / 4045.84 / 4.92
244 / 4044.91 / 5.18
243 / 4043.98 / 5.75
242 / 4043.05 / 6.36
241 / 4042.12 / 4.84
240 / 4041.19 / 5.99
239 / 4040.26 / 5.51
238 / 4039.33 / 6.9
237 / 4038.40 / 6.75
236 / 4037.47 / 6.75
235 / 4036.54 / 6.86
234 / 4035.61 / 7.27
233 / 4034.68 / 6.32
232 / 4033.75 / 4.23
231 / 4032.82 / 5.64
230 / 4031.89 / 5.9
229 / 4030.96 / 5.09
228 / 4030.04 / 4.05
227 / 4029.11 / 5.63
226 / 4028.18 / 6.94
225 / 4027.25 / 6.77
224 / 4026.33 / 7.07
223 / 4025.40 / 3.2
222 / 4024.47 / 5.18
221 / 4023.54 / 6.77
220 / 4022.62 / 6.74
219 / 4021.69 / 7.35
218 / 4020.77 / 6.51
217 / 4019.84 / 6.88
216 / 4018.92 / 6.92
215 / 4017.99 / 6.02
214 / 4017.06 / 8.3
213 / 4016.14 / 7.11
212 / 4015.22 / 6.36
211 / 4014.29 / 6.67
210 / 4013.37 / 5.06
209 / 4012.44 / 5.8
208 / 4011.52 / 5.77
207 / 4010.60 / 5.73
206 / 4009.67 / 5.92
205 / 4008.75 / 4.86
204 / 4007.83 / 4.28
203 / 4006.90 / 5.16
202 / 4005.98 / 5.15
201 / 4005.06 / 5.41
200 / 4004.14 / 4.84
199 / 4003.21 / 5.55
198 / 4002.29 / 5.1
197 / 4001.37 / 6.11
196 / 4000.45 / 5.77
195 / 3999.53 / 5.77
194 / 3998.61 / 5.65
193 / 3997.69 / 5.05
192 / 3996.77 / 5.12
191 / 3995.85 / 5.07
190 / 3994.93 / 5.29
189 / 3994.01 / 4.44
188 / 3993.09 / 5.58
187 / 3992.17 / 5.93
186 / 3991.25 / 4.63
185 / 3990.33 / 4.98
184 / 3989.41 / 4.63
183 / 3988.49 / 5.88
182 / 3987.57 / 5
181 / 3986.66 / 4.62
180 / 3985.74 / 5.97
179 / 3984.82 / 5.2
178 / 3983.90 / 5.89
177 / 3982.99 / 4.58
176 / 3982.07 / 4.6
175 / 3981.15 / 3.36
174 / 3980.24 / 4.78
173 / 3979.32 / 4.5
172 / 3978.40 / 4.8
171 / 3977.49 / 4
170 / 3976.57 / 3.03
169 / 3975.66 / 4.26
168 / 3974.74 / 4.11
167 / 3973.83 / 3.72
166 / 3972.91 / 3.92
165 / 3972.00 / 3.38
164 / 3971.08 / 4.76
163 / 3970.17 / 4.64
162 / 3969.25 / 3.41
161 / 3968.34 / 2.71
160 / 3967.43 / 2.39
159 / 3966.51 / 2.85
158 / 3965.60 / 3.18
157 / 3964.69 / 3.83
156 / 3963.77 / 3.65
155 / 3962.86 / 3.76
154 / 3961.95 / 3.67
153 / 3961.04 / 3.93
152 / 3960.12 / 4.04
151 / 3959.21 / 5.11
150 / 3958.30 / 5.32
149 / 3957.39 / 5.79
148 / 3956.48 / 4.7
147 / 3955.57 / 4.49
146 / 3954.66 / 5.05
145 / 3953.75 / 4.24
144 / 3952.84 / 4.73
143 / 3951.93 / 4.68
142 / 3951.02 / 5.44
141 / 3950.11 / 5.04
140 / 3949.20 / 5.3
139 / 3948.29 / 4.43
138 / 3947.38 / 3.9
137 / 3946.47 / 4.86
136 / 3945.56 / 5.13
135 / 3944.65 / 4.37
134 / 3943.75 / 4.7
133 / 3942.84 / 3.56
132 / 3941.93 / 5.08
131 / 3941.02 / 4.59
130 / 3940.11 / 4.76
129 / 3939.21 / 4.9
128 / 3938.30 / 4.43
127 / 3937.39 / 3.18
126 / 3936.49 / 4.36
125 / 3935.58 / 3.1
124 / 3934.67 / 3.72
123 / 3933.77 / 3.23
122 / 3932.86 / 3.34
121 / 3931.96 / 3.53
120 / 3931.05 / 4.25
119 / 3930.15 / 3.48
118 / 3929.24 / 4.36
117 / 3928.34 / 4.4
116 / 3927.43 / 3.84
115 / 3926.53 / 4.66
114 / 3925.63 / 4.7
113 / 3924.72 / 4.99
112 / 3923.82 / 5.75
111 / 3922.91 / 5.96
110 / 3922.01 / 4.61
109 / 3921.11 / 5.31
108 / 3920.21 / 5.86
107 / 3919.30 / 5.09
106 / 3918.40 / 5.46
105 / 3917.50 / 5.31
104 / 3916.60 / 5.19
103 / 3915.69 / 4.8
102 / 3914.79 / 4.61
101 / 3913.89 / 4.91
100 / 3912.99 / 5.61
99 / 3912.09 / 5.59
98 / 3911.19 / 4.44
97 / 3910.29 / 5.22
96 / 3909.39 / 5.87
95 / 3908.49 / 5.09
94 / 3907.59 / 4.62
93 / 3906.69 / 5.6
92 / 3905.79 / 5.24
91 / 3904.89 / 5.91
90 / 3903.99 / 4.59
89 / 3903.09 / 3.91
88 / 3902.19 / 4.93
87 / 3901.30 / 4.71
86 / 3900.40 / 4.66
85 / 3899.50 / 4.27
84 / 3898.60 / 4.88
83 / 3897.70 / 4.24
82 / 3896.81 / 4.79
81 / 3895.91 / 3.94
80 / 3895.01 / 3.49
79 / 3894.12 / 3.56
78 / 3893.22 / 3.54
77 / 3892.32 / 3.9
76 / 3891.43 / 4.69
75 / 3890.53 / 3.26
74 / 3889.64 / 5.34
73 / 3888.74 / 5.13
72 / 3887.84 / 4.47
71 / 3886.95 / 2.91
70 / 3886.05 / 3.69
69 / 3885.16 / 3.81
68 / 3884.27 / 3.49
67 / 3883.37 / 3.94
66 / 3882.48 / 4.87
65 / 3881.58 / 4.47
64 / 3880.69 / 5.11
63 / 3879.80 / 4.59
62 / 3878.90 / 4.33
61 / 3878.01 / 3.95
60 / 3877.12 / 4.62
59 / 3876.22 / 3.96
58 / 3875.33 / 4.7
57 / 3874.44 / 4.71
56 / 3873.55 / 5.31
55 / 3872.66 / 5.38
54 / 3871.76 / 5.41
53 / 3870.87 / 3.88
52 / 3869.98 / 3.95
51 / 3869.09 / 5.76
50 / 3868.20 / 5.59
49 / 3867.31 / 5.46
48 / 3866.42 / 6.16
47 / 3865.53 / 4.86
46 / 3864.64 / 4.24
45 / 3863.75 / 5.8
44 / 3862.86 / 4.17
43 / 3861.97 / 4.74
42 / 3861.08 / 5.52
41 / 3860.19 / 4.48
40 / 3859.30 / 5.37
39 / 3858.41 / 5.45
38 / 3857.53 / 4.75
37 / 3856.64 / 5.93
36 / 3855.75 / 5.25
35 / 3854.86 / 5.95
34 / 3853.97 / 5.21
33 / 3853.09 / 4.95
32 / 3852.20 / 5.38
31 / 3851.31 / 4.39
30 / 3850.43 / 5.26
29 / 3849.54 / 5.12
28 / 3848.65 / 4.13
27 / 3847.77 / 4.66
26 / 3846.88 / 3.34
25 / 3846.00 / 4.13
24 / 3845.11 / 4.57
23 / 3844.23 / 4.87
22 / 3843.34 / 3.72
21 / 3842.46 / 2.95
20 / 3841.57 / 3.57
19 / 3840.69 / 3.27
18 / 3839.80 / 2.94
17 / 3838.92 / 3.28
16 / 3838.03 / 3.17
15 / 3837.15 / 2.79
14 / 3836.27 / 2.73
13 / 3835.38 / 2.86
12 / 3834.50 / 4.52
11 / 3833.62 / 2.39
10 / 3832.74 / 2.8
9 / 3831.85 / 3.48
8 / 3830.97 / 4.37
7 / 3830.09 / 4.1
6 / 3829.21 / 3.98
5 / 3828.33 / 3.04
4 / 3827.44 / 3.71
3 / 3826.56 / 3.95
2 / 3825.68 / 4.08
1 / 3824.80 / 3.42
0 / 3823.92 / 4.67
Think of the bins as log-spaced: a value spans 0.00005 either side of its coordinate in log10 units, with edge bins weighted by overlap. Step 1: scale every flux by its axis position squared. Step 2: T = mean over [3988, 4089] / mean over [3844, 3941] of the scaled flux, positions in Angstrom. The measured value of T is 1.32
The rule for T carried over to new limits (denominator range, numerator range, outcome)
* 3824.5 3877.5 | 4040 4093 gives 1.44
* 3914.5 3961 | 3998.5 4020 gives 1.31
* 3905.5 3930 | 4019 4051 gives 1.27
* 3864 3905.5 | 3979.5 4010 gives 1.21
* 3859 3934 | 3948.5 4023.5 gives 1.12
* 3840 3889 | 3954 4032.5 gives 1.17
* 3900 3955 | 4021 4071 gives 1.32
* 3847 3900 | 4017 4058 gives 1.40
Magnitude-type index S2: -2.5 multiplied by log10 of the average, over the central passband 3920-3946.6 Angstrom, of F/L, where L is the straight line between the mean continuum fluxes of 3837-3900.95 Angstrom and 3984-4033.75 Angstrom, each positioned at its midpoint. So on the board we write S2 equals 0.14 mag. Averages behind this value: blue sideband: 4.49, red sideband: 5.66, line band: 4.42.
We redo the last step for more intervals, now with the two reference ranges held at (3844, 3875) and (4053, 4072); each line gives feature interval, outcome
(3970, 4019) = 0.04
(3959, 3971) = 0.41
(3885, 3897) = 0.25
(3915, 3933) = 0.09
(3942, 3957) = 0.12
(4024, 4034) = 0.00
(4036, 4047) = -0.09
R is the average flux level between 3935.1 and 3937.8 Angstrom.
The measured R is 3.55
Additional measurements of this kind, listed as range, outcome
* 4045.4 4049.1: 5.78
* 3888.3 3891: 4.57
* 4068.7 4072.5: 5.51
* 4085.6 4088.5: 5.47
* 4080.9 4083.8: 5.41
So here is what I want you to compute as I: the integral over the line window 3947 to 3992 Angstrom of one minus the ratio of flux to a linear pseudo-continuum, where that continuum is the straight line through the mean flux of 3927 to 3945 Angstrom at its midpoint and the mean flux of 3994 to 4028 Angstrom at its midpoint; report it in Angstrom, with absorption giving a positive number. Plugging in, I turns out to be 4.09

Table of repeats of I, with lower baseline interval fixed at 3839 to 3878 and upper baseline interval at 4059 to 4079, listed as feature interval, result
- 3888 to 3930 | 1.18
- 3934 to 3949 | 2.20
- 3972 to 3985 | 2.30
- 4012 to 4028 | -3.05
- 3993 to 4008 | 0.09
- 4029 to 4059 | -1.78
